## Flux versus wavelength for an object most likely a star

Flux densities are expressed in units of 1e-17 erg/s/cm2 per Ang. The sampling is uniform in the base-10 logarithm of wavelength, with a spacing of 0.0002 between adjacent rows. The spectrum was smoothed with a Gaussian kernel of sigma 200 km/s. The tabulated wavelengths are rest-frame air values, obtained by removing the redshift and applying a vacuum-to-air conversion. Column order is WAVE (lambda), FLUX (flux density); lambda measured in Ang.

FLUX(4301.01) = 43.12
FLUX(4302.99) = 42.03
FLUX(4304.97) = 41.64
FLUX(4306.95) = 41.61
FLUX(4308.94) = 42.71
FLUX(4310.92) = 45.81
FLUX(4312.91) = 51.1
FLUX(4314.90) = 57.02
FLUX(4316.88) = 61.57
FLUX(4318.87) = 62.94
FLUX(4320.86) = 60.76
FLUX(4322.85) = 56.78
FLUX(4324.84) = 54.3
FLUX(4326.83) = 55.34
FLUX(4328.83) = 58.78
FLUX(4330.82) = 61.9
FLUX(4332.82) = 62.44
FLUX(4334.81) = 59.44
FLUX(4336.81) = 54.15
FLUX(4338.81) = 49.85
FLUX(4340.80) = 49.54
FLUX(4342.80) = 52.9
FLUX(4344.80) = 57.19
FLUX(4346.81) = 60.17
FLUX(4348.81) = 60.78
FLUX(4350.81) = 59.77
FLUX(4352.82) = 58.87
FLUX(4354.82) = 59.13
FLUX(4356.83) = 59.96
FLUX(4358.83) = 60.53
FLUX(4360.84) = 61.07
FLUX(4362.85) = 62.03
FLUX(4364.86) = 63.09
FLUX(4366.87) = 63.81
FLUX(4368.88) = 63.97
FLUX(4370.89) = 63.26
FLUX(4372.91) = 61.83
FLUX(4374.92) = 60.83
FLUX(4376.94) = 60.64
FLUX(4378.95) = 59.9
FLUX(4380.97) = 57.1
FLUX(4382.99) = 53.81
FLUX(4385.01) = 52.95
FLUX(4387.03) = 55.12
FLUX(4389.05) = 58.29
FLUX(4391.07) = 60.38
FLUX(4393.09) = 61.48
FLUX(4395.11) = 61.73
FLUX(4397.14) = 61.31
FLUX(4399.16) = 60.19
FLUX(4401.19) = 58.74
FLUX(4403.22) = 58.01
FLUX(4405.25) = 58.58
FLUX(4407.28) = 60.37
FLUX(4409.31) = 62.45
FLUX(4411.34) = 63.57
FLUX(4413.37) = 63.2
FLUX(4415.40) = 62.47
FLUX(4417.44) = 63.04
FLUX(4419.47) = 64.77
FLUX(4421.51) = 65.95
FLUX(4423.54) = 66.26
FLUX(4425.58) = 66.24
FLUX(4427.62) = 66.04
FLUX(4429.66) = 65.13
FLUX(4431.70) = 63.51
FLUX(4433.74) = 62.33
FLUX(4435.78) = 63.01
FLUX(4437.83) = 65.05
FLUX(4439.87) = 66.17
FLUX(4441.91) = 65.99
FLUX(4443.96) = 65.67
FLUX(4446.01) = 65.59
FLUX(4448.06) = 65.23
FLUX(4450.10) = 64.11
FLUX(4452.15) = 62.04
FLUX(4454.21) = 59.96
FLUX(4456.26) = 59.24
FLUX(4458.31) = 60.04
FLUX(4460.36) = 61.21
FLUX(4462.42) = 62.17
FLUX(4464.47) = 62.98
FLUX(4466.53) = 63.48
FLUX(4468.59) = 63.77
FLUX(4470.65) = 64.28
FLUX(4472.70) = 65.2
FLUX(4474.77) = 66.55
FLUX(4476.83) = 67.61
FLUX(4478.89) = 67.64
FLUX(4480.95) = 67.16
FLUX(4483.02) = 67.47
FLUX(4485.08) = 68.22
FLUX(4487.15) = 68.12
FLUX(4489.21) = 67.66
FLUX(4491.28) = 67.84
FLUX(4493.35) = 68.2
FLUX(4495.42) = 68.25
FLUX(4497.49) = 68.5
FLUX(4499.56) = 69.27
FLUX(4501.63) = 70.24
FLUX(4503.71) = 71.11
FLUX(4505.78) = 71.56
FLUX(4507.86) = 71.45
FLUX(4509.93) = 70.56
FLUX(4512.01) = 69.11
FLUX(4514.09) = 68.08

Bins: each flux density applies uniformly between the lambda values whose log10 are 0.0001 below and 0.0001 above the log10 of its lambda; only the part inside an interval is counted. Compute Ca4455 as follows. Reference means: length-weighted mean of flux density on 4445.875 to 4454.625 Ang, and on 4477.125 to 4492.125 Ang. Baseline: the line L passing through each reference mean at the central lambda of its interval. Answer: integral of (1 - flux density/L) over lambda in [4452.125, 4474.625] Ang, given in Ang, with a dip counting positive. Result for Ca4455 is 0.9 Ang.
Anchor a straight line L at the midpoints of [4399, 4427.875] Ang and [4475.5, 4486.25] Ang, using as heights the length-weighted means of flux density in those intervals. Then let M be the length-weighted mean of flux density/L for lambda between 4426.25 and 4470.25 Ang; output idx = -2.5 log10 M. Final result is 0.028 mag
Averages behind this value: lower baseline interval 62.6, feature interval 63.5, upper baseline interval 67.6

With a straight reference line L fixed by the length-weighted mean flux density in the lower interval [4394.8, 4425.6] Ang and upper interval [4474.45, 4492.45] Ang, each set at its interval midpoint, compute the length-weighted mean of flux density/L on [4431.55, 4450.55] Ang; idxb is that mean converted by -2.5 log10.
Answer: -0.005 mag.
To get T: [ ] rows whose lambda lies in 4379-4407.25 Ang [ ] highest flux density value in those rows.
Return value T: 61.73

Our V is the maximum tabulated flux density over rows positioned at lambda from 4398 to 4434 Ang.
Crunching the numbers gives 66.26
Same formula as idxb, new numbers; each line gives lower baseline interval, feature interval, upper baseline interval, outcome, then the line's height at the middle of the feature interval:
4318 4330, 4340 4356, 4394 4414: 0.029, 58.9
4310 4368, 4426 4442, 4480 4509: 0.001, 64.7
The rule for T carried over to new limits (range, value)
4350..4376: 63.97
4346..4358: 60.78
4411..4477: 67.61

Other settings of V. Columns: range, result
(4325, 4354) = 62.44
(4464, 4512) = 71.56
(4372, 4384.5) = 61.83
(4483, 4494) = 68.22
